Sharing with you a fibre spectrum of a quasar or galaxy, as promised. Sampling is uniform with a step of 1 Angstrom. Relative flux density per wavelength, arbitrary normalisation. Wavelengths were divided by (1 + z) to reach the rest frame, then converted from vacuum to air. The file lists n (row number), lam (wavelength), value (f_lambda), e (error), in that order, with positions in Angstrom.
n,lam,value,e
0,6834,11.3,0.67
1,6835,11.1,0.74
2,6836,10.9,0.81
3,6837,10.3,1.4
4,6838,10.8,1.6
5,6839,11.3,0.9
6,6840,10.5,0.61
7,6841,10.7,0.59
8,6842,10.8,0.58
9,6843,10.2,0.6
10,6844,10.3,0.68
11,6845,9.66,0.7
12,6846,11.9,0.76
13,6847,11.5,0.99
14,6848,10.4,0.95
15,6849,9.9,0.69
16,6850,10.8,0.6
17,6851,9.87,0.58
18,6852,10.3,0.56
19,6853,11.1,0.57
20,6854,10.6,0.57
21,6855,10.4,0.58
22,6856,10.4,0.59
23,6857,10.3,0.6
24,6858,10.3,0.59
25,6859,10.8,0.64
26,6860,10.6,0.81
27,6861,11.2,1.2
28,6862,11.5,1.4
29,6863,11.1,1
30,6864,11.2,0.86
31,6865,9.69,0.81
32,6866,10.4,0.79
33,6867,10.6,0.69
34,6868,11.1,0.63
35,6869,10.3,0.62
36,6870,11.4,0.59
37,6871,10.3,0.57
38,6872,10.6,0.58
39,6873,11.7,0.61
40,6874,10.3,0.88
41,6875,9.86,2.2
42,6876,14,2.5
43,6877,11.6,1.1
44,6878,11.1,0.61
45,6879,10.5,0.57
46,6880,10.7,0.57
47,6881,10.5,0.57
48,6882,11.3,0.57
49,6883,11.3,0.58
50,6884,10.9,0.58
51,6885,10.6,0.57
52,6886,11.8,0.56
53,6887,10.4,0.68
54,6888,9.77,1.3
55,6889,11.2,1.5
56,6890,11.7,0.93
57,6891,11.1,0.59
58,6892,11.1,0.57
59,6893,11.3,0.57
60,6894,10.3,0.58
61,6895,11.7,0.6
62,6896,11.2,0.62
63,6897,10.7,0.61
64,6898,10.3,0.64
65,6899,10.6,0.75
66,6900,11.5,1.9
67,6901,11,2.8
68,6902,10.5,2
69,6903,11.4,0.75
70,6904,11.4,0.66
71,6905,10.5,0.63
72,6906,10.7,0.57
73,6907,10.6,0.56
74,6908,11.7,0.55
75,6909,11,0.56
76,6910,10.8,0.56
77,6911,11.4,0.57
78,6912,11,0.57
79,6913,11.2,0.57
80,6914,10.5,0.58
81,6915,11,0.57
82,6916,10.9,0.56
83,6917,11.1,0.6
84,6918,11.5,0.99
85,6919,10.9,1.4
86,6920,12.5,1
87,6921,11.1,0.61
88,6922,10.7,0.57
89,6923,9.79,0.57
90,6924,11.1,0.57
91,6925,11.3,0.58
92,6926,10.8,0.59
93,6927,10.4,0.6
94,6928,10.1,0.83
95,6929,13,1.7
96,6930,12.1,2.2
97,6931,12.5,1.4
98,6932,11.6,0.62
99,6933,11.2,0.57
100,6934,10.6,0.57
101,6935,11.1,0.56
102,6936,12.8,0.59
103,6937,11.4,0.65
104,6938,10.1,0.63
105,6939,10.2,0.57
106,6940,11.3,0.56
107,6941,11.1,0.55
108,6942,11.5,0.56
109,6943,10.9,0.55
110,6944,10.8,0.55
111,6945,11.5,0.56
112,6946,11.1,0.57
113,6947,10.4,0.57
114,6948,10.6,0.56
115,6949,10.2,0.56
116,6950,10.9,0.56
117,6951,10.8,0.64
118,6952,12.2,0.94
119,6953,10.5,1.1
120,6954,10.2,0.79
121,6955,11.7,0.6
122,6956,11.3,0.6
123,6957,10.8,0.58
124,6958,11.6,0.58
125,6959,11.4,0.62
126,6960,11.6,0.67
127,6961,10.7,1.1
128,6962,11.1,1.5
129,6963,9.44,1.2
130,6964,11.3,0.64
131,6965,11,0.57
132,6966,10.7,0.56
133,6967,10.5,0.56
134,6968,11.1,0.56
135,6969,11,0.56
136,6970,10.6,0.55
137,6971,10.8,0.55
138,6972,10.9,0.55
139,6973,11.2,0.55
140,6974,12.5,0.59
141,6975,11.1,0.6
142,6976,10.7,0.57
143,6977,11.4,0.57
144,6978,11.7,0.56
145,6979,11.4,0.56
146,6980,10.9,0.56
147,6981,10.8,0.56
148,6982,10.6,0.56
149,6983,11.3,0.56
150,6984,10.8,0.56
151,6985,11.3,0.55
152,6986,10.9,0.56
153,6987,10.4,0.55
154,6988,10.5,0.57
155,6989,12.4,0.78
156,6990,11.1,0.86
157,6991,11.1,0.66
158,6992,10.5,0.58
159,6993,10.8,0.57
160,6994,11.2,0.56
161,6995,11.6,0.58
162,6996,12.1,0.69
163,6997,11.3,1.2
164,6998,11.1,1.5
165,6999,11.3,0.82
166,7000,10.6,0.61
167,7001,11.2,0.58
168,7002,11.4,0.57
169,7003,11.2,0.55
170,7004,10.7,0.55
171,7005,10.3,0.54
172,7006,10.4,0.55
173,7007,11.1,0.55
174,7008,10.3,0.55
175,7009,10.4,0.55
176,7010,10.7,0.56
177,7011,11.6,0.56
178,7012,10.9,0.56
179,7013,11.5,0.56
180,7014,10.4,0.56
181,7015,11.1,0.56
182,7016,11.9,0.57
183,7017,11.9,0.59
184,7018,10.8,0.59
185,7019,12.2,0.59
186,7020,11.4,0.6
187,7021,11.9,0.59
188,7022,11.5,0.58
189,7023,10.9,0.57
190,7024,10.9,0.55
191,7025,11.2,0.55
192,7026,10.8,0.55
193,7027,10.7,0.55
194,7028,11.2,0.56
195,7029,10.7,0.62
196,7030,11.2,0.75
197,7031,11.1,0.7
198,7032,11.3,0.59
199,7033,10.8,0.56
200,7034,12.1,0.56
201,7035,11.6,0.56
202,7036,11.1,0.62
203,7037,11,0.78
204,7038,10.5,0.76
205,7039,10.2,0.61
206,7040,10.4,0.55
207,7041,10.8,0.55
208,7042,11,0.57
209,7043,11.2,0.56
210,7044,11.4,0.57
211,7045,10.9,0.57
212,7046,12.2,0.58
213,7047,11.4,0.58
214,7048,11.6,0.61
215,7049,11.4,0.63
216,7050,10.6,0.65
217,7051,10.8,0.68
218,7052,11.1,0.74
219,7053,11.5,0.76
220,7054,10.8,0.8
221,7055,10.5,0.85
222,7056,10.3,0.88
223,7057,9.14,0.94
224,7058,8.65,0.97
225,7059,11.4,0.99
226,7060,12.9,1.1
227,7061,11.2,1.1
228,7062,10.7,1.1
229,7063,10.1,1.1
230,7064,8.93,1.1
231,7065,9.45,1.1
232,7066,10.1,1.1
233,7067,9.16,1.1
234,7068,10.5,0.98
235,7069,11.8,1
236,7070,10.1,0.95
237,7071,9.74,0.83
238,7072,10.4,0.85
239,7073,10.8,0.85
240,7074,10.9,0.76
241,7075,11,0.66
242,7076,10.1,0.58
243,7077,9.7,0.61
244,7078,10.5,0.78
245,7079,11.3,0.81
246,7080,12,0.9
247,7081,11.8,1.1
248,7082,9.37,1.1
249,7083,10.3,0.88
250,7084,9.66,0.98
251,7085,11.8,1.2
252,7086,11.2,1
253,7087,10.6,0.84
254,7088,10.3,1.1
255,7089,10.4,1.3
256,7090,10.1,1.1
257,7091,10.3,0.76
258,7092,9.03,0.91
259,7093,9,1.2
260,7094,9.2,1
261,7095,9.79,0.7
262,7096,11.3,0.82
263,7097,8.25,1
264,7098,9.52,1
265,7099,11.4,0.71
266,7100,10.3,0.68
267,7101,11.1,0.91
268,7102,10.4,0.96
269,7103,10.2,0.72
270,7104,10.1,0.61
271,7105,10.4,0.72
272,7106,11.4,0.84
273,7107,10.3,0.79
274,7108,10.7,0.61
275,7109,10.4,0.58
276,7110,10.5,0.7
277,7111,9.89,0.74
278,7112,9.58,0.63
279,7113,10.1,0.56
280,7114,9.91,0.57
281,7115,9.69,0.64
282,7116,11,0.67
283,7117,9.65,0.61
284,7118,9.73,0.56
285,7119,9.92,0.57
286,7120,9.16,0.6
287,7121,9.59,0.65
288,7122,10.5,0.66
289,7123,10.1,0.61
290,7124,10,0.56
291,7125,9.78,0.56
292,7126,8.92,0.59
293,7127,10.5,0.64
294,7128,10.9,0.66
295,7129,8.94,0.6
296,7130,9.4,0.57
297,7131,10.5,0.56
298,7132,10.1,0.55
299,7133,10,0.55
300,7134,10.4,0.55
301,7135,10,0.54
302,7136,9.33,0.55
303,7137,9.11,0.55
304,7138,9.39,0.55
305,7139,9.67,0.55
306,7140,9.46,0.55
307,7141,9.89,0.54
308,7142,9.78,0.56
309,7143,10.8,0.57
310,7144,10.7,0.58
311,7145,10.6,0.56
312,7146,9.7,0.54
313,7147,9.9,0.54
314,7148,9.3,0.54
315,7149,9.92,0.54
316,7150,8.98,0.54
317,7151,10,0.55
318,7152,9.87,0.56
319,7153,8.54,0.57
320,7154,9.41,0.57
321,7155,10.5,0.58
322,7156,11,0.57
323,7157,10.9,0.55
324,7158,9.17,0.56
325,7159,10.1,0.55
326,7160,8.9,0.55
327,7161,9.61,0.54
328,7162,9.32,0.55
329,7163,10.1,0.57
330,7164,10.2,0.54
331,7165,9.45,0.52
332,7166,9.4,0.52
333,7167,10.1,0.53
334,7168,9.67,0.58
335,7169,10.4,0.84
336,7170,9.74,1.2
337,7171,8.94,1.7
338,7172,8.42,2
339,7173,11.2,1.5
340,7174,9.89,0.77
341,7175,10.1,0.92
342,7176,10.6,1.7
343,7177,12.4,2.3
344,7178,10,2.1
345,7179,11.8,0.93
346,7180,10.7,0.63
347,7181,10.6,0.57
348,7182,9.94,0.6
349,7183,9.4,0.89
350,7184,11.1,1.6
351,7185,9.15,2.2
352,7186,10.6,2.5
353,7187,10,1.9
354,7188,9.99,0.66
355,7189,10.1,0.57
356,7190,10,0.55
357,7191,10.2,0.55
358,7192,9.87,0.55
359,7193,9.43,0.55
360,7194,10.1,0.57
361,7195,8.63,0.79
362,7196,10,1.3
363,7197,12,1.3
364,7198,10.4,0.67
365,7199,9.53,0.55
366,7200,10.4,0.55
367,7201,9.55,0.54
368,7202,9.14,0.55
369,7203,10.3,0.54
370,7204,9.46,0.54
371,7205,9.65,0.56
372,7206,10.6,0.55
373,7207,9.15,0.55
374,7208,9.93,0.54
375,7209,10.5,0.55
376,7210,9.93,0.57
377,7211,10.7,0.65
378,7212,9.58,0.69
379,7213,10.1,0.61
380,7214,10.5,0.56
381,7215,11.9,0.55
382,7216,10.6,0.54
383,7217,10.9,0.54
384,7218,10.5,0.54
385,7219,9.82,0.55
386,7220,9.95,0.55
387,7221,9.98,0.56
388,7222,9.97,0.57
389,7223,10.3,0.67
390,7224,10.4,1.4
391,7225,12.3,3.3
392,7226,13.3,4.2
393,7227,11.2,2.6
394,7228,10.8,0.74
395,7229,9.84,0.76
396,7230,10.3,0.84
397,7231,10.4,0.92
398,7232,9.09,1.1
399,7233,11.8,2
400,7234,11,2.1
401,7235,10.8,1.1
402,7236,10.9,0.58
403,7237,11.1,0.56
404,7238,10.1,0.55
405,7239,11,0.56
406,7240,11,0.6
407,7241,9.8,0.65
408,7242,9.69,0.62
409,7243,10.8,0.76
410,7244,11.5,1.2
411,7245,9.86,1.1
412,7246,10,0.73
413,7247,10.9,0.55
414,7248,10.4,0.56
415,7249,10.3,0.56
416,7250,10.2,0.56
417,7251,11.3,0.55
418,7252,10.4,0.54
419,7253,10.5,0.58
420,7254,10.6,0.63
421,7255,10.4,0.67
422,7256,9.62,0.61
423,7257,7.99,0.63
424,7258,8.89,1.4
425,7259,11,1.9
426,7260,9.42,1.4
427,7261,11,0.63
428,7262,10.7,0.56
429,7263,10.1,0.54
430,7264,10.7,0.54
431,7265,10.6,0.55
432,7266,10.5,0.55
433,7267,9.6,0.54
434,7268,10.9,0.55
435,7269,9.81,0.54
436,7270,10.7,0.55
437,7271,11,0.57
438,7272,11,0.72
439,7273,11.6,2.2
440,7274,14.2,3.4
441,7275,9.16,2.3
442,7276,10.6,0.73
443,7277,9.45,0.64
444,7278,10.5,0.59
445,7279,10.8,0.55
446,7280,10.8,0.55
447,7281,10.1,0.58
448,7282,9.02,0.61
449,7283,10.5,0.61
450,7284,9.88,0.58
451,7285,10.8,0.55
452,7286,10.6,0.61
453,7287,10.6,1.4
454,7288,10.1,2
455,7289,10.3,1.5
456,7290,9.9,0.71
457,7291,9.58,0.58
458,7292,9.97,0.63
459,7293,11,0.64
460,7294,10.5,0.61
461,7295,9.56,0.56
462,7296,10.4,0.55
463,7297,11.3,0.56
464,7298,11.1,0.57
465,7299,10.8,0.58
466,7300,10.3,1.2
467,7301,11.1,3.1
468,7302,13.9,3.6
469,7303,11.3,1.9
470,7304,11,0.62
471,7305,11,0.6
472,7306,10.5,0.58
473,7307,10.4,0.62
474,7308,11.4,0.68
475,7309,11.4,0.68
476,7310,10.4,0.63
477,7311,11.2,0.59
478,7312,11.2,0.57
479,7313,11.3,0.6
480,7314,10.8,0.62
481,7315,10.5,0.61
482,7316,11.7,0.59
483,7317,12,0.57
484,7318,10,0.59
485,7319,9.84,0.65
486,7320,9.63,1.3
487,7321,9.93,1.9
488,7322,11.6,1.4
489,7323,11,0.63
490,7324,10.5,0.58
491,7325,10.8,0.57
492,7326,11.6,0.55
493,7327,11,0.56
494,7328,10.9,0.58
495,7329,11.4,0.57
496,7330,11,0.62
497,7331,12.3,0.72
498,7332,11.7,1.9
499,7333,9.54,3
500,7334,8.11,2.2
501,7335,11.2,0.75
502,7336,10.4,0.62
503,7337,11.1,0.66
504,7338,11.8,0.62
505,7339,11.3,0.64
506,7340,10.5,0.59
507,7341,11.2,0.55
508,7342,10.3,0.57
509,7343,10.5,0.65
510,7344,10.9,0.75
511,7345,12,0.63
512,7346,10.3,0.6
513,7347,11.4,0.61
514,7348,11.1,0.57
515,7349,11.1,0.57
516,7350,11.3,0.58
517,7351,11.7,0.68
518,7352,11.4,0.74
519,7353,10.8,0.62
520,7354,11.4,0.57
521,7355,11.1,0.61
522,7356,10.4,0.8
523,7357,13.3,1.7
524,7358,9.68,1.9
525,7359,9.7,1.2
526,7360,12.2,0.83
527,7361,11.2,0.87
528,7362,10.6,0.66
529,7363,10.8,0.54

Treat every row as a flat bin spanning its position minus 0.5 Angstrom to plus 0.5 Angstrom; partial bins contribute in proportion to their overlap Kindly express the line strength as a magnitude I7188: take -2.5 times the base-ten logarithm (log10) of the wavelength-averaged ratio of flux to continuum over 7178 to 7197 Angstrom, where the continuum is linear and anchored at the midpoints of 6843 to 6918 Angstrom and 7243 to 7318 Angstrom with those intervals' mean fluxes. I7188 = 0.05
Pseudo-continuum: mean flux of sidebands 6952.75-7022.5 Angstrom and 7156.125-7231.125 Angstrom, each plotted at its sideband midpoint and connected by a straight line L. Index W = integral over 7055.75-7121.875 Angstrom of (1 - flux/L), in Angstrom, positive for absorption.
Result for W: 2.3 Angstrom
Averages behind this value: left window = 11.1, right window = 10.2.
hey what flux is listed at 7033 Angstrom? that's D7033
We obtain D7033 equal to 10.8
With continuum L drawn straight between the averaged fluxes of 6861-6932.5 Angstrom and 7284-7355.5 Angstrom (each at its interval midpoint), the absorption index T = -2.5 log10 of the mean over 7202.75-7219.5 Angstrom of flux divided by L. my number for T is 0.07 mag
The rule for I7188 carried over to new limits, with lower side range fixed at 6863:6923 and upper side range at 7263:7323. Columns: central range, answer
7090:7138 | 0.08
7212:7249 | 0.01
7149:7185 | 0.08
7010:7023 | -0.05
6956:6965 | -0.01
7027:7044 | -0.01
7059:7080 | 0.03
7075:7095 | 0.05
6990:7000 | -0.03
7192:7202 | 0.08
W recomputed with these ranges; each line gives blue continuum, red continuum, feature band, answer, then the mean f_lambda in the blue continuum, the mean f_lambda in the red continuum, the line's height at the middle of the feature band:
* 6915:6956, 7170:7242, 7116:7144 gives 1.79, 11.1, 10.3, 10.5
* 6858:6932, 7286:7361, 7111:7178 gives 6.42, 11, 10.9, 10.9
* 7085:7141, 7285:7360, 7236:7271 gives 0.81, 10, 10.9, 10.6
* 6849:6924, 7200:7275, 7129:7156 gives 1.92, 10.9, 10.5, 10.6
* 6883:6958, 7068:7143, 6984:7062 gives -3.62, 11.1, 10.2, 10.6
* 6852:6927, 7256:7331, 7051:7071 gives 0.70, 10.9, 10.6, 10.8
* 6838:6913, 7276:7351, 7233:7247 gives 0.19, 10.9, 10.8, 10.8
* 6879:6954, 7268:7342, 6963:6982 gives -0.07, 11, 10.8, 11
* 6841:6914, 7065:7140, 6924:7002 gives -3.74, 10.9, 10.2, 10.6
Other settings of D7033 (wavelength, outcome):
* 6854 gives 10.6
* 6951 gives 10.8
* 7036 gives 11.1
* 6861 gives 11.2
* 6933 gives 11.2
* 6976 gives 10.7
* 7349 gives 11.1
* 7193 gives 9.43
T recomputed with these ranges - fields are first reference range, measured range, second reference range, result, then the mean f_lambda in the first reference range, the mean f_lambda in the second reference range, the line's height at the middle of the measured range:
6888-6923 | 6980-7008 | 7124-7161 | -0.044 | 11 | 9.84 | 10.6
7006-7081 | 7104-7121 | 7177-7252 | 0.058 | 10.9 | 10.4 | 10.7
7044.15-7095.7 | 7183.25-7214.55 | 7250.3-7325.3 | 0.058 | 10.5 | 10.6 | 10.6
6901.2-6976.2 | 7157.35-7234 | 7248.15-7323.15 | 0.053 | 11.1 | 10.6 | 10.7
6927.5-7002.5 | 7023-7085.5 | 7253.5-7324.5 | 0.020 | 11.1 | 10.6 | 11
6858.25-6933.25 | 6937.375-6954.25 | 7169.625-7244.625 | 0.006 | 11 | 10.3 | 10.9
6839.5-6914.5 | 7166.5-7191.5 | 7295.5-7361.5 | 0.076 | 10.8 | 11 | 10.9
